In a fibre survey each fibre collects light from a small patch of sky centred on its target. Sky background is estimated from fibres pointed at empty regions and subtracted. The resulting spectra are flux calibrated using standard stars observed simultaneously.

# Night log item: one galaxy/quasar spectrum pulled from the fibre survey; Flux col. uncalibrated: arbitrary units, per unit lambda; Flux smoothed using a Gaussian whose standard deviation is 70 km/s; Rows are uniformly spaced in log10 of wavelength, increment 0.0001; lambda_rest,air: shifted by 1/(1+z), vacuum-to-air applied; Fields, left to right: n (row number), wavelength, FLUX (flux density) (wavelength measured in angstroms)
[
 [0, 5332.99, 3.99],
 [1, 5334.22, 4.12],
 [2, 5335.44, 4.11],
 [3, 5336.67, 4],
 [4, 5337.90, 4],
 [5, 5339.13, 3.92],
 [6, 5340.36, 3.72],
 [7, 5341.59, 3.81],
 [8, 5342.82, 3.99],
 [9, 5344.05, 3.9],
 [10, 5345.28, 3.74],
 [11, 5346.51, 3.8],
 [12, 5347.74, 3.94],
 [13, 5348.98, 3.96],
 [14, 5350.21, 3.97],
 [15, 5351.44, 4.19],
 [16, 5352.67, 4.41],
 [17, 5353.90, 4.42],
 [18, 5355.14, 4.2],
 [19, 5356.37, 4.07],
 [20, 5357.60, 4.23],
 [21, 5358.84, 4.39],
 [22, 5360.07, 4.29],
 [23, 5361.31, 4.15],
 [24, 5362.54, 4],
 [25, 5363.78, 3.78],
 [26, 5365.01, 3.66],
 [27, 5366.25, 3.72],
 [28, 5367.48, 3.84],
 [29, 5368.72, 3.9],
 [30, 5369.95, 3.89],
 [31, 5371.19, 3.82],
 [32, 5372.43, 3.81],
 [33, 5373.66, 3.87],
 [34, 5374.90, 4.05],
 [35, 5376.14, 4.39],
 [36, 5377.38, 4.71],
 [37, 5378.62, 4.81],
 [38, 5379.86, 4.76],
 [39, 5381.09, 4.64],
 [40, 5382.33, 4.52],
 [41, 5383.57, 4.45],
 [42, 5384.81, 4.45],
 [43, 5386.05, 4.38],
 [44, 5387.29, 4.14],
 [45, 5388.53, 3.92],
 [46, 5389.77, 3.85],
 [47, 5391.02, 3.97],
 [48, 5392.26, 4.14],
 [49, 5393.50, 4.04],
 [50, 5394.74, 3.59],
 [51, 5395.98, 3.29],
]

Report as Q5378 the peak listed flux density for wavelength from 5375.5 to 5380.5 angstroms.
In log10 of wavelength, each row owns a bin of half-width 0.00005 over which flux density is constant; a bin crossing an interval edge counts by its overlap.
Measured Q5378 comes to 4.81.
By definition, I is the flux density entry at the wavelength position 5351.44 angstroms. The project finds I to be 4.19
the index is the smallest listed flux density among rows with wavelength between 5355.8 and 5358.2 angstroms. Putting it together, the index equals 4.07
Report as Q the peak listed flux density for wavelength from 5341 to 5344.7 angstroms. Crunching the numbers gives 3.99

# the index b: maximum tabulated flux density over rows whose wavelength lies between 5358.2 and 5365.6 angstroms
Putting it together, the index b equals 4.39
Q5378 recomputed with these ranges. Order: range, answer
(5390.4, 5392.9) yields 4.14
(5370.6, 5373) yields 3.82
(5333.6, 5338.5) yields 4.12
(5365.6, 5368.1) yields 3.84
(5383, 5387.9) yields 4.45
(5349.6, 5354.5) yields 4.42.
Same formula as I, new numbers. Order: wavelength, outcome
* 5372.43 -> 3.81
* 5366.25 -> 3.72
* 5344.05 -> 3.9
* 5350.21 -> 3.97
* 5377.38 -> 4.71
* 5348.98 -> 3.96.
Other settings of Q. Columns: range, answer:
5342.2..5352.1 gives 4.19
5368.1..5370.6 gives 3.9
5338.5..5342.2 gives 3.92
